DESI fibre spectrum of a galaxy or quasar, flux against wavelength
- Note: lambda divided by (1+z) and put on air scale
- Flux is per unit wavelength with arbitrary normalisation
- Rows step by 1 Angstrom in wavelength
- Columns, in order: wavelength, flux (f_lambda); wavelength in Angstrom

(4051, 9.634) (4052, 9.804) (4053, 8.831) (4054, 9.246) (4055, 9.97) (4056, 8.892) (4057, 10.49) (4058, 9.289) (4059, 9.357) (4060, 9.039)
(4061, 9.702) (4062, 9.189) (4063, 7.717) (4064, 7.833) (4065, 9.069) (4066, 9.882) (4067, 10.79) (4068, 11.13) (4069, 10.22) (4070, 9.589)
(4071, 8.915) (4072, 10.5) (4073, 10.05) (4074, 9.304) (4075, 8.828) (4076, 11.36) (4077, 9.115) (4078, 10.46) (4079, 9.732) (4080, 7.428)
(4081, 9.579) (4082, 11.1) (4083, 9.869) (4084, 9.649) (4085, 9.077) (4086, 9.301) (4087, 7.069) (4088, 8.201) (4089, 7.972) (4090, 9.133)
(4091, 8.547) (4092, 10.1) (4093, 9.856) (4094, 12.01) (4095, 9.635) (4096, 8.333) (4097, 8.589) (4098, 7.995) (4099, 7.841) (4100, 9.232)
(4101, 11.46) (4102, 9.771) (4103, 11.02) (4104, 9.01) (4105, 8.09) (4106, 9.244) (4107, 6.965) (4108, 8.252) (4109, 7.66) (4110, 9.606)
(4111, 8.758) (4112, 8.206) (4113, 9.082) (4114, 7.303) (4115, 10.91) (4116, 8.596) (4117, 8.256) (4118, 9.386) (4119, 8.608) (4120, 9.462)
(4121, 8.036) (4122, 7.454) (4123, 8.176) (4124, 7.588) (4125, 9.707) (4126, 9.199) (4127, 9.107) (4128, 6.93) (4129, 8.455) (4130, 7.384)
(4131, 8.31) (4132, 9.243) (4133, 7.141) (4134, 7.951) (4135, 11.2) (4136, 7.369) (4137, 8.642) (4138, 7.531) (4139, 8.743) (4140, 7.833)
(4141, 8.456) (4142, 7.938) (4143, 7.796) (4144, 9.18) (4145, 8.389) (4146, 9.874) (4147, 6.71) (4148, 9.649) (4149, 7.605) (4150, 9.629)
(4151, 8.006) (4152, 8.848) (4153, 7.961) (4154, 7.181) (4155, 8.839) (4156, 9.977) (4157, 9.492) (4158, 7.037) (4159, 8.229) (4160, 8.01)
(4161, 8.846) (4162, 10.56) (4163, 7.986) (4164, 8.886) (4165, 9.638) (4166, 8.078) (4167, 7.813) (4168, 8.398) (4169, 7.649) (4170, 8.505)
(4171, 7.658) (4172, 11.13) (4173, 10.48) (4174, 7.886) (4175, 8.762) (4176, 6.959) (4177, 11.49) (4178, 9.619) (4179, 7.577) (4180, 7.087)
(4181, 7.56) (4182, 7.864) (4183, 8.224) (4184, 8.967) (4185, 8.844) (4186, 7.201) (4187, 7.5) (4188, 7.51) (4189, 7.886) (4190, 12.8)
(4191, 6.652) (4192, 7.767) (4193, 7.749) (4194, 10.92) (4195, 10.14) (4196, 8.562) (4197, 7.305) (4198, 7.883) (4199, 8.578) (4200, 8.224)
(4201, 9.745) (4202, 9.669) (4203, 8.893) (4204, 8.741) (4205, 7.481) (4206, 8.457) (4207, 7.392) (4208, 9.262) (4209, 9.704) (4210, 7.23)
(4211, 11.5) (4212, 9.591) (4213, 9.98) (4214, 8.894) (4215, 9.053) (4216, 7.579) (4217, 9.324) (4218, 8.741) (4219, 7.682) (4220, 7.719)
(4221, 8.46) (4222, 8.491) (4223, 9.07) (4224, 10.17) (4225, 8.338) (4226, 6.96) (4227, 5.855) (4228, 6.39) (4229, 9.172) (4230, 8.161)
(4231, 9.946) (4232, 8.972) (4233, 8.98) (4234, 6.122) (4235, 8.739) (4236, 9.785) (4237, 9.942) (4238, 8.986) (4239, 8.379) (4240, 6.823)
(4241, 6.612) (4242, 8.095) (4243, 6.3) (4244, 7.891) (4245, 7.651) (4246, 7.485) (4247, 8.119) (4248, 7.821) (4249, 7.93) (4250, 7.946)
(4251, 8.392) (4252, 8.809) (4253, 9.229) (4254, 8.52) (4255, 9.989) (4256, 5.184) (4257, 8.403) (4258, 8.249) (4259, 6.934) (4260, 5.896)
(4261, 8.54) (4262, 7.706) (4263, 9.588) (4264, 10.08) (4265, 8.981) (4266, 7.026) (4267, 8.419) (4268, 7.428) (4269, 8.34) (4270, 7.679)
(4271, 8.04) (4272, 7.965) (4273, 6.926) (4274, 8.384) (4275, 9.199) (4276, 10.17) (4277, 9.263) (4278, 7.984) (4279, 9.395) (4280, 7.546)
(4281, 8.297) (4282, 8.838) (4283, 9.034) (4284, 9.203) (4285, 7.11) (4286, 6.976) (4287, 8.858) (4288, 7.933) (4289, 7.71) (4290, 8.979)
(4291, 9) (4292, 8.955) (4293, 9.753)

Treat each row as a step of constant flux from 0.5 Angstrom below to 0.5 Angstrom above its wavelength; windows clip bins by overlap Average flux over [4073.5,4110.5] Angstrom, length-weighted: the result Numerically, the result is 9.2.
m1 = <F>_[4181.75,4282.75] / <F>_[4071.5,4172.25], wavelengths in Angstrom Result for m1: 0.95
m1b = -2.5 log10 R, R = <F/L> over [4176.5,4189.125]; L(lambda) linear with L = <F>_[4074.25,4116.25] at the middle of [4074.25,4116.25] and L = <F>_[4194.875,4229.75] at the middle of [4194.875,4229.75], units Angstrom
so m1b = 0.06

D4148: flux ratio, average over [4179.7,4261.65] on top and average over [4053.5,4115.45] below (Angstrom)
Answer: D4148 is 0.90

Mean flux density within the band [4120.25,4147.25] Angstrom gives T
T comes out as 8.33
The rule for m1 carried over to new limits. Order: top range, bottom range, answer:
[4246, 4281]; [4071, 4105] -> 0.88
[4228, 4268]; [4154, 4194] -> 0.95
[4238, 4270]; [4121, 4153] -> 0.95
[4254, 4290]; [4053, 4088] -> 0.87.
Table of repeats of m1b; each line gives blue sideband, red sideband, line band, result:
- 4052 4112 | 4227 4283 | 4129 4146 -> 0.072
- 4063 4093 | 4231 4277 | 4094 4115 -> 0.036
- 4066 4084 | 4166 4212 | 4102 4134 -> 0.101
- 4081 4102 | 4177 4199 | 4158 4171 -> 0.023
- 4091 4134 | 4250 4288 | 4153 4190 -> 0.009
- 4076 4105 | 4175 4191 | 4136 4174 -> 0.019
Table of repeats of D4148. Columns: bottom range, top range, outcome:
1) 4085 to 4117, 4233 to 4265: 0.90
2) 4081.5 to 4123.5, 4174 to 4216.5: 0.96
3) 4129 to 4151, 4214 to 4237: 1.00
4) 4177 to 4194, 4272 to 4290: 1.01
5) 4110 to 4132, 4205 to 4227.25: 1.01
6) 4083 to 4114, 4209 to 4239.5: 0.96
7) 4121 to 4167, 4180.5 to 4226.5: 1.02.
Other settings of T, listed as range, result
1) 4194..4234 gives 8.62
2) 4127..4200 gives 8.48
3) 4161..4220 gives 8.67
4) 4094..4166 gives 8.64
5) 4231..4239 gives 8.84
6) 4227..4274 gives 8.08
